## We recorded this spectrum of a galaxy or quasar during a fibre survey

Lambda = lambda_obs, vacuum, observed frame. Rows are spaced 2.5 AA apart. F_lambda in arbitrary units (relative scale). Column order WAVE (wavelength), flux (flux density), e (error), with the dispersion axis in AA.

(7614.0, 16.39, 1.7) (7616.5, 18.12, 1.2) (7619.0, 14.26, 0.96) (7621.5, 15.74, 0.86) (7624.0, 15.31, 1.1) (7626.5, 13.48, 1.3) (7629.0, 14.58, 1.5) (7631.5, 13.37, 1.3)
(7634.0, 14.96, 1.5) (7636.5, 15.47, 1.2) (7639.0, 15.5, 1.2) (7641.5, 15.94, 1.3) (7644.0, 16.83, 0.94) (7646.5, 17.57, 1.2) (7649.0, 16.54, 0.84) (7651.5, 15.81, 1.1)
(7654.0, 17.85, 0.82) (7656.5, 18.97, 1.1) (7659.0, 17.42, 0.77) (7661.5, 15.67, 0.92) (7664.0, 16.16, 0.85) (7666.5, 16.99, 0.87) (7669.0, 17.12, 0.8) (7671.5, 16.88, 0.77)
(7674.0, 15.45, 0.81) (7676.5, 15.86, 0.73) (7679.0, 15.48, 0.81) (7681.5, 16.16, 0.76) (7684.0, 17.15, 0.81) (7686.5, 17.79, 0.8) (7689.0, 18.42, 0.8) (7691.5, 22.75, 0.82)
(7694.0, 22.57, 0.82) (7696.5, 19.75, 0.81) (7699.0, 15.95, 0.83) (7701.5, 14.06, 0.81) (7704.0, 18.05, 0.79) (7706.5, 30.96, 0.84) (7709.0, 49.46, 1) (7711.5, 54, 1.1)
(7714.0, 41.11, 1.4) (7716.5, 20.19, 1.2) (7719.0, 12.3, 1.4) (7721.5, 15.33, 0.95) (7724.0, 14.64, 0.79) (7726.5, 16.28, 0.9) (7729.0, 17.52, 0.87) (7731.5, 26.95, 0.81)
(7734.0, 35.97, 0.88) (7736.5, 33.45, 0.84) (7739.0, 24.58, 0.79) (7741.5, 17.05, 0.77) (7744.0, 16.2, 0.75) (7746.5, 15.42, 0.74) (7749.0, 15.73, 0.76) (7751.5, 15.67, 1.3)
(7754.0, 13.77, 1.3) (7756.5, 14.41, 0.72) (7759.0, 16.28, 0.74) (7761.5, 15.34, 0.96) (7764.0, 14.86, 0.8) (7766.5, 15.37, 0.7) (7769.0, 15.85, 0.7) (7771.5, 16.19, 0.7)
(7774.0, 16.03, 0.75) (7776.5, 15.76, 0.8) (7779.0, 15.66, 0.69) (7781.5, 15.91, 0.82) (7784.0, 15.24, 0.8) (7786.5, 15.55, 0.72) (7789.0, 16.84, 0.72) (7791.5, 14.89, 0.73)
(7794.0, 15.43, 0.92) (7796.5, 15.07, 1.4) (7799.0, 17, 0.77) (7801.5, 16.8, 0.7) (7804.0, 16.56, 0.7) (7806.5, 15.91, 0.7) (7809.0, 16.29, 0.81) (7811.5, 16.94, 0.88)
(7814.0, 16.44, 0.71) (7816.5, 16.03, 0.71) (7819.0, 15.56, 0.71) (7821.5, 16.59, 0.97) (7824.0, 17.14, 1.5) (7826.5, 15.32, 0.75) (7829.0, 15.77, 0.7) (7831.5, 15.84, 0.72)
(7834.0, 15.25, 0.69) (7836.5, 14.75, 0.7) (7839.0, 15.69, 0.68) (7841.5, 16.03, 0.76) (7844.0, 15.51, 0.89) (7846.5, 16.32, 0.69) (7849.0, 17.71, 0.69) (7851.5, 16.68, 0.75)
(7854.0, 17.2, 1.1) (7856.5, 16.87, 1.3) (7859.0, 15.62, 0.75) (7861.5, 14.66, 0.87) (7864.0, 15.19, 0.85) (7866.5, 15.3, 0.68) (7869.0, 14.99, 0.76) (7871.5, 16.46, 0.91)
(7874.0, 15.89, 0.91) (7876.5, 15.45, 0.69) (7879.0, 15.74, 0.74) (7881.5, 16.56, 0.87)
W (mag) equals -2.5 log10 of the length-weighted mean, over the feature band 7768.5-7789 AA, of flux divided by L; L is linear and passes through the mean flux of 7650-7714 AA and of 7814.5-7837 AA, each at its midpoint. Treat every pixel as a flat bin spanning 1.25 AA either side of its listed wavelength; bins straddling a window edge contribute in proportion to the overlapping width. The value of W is 0.112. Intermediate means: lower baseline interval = 21.1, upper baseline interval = 15.9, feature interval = 15.8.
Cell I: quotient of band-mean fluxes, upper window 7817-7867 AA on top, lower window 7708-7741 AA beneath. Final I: 0.58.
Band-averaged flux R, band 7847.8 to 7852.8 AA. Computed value 17.2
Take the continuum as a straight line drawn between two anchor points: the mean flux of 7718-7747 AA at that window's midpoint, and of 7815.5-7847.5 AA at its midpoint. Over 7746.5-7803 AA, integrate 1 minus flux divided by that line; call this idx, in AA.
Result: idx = 8.9 AA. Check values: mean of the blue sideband 20.7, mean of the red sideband 15.8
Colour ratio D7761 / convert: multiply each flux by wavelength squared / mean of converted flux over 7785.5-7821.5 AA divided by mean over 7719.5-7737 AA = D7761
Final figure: 0.7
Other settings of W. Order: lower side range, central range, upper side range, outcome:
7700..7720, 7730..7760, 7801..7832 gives 0.25 mag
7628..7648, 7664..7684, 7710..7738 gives 0.22 mag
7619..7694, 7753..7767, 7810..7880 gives 0.08 mag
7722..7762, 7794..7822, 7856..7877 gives 0.07 mag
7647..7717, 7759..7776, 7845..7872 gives 0.19 mag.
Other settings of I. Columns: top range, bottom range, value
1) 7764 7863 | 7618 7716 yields 0.82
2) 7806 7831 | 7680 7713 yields 0.66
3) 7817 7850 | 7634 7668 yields 0.96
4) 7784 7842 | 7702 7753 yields 0.66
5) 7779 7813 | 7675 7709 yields 0.80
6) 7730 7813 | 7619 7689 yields 1.09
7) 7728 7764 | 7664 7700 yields 1.11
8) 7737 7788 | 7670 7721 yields 0.72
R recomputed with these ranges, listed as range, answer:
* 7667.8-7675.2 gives 16.5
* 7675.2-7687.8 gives 16.5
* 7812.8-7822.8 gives 16.2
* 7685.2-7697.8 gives 20.2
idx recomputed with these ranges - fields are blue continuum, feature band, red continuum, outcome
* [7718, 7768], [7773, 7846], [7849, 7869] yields 4.58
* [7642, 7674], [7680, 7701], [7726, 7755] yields -0.15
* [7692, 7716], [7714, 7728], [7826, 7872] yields 4.84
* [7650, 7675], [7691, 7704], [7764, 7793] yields -1.73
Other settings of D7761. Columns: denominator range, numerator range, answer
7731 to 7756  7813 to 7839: 0.77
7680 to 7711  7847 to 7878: 0.74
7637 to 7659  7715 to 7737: 1.28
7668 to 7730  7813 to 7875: 0.77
